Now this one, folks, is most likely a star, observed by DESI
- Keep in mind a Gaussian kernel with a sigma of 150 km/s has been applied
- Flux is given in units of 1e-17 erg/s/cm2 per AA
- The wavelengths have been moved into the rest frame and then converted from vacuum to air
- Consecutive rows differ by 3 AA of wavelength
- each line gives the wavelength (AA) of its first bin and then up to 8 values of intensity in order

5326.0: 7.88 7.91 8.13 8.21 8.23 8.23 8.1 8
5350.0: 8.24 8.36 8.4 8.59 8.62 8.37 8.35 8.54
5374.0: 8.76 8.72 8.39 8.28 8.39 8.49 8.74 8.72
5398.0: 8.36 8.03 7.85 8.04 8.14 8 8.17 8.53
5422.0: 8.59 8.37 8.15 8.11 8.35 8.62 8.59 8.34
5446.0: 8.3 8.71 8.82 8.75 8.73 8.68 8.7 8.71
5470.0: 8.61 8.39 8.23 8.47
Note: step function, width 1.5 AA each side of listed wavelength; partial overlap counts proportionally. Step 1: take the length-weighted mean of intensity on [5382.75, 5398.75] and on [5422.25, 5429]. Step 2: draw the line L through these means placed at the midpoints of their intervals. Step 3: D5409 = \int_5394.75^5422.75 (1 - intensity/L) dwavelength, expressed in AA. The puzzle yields 0.7 AA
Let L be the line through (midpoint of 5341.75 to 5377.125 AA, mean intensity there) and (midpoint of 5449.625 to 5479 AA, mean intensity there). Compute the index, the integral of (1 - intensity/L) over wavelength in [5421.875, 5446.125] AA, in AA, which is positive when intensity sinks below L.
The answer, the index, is 0.52 AA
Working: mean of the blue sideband 8.41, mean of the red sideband 8.62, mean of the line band 8.37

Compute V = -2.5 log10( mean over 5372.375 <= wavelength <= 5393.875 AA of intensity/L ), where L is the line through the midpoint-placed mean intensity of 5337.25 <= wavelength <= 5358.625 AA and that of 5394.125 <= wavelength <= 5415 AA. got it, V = -0.05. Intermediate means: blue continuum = 8.24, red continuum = 8.15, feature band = 8.54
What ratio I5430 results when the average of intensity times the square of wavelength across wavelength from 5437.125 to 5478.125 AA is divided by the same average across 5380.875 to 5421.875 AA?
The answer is 1.06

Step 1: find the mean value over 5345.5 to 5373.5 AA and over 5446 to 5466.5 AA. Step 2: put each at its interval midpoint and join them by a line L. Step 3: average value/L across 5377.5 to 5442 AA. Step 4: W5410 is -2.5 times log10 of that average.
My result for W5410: 0.03 mag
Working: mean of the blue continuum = 8.4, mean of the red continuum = 8.7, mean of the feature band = 8.34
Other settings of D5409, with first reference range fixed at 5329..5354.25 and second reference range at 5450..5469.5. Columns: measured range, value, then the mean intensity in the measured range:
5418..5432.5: 0.4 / 8.34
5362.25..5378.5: -0.5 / 8.55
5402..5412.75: 0.6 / 8.01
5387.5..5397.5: -0.3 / 8.62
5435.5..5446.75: 0.2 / 8.47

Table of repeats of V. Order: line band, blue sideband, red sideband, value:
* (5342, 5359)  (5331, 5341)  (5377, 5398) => 0.00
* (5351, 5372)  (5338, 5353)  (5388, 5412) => -0.03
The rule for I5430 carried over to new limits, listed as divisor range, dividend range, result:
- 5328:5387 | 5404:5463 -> 1.04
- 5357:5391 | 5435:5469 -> 1.04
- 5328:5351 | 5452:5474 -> 1.12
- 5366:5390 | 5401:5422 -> 0.97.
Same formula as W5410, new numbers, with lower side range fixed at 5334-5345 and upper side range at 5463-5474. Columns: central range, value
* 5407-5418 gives 0.041 mag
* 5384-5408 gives 0.006 mag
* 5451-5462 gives -0.022 mag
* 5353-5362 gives -0.031 mag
